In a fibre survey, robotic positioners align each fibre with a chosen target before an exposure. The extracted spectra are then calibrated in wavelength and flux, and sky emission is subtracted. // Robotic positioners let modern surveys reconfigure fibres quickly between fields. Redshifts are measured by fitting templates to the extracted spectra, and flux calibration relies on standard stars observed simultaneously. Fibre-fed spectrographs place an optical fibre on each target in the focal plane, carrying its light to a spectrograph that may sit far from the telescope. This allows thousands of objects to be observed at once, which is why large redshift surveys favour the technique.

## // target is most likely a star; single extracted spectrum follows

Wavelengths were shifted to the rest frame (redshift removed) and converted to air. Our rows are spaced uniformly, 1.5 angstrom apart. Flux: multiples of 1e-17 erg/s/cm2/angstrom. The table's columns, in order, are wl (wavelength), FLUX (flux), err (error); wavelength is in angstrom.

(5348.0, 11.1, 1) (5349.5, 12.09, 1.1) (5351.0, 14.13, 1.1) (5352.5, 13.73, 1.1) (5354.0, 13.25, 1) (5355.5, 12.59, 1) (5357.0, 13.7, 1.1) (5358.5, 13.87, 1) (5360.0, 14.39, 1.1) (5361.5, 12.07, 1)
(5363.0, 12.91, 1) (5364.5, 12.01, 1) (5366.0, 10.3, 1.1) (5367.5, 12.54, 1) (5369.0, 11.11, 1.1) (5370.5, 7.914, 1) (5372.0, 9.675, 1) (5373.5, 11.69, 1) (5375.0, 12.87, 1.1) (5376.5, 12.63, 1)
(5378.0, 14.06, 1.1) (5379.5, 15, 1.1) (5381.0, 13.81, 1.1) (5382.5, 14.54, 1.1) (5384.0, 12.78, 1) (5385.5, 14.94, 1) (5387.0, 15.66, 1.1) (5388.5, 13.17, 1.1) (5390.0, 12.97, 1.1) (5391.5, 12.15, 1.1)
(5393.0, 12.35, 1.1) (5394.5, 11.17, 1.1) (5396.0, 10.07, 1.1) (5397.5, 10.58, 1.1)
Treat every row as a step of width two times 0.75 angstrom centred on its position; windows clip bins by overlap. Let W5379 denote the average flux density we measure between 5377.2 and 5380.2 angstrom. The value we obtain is 14.5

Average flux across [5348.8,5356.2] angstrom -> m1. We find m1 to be 13.2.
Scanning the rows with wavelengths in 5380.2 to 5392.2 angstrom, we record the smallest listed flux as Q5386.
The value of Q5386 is 12.15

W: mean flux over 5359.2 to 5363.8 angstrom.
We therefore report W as 13.1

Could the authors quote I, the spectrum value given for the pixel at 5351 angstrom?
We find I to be 14.13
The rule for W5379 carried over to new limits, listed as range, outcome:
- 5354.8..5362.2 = 13.3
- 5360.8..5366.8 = 11.8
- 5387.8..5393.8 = 12.6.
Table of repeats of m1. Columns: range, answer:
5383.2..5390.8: 13.9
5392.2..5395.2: 11.8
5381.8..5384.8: 13.7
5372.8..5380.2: 13.2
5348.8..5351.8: 13.1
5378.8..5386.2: 14.2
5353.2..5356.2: 12.9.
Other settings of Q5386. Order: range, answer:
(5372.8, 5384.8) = 11.69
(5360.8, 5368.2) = 10.3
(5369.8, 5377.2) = 7.914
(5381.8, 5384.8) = 12.78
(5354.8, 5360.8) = 12.59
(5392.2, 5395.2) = 11.17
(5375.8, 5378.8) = 12.63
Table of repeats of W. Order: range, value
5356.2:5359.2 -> 13.8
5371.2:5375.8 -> 11.4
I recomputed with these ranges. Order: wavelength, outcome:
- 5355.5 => 12.59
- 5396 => 10.07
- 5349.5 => 12.09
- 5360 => 14.39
